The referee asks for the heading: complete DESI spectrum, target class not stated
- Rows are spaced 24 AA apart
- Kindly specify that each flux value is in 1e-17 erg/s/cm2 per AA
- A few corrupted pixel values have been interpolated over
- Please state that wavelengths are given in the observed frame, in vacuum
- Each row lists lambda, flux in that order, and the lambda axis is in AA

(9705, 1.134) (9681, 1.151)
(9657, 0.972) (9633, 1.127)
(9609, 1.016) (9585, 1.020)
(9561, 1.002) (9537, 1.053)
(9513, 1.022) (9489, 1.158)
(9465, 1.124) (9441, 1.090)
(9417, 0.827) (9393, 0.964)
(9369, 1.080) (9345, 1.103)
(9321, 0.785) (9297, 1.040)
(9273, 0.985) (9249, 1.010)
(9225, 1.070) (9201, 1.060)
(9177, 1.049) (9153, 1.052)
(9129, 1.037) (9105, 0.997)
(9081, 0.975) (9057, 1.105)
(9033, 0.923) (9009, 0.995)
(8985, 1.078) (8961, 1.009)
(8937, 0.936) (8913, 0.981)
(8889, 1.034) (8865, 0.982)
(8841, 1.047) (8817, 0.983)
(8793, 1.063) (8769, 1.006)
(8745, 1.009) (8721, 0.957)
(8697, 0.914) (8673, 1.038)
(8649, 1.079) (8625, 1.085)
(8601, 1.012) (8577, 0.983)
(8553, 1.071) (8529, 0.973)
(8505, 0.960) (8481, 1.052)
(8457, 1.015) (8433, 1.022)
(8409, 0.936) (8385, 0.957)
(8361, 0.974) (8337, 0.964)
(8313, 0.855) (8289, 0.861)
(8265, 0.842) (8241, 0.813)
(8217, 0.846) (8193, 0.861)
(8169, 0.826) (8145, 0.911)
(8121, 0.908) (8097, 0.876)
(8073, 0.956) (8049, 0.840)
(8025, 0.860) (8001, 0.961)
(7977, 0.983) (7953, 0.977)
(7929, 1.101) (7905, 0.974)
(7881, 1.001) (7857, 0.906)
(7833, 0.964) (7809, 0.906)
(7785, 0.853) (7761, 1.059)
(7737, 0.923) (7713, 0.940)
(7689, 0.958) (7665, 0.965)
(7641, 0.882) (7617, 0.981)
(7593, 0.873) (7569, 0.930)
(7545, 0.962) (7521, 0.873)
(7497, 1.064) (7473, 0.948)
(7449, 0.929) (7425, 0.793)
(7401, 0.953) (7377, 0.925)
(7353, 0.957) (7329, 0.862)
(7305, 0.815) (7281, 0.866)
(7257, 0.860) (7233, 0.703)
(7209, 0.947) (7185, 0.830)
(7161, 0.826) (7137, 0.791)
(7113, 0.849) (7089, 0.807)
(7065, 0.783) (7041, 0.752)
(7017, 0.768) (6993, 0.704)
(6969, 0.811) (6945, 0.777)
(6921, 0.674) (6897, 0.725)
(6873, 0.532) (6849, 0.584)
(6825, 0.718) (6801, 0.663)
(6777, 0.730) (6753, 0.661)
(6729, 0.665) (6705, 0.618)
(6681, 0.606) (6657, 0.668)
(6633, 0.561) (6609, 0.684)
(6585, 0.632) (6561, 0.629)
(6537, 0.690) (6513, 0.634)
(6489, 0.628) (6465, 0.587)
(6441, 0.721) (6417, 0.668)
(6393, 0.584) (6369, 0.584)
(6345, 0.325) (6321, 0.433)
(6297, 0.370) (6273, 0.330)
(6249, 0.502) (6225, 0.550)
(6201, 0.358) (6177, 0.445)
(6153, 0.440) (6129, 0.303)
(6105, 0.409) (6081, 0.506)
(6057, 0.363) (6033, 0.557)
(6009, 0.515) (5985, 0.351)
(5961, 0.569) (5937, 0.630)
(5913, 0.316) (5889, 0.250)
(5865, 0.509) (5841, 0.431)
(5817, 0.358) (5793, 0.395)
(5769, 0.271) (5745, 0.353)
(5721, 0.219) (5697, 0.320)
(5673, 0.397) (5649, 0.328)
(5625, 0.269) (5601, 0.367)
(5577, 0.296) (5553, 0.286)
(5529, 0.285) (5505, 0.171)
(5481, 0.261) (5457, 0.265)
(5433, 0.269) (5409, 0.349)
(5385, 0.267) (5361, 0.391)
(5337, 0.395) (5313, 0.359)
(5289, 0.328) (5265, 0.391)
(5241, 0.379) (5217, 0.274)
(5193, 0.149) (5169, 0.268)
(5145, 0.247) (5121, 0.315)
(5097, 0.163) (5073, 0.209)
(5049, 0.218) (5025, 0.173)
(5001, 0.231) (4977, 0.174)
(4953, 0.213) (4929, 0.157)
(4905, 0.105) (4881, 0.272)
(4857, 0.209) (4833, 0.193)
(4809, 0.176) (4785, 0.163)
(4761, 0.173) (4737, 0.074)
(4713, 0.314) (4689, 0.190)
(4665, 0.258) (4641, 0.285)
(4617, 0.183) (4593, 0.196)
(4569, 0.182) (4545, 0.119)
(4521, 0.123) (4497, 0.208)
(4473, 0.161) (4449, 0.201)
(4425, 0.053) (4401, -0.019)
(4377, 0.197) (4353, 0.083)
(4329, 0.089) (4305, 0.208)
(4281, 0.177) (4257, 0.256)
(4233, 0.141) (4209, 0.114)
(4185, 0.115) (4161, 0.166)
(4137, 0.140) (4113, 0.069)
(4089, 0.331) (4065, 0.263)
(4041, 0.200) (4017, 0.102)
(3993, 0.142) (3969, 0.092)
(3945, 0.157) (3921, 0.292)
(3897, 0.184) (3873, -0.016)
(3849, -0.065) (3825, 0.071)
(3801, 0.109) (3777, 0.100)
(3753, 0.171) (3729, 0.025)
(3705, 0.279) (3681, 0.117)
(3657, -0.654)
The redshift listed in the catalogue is 0.60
